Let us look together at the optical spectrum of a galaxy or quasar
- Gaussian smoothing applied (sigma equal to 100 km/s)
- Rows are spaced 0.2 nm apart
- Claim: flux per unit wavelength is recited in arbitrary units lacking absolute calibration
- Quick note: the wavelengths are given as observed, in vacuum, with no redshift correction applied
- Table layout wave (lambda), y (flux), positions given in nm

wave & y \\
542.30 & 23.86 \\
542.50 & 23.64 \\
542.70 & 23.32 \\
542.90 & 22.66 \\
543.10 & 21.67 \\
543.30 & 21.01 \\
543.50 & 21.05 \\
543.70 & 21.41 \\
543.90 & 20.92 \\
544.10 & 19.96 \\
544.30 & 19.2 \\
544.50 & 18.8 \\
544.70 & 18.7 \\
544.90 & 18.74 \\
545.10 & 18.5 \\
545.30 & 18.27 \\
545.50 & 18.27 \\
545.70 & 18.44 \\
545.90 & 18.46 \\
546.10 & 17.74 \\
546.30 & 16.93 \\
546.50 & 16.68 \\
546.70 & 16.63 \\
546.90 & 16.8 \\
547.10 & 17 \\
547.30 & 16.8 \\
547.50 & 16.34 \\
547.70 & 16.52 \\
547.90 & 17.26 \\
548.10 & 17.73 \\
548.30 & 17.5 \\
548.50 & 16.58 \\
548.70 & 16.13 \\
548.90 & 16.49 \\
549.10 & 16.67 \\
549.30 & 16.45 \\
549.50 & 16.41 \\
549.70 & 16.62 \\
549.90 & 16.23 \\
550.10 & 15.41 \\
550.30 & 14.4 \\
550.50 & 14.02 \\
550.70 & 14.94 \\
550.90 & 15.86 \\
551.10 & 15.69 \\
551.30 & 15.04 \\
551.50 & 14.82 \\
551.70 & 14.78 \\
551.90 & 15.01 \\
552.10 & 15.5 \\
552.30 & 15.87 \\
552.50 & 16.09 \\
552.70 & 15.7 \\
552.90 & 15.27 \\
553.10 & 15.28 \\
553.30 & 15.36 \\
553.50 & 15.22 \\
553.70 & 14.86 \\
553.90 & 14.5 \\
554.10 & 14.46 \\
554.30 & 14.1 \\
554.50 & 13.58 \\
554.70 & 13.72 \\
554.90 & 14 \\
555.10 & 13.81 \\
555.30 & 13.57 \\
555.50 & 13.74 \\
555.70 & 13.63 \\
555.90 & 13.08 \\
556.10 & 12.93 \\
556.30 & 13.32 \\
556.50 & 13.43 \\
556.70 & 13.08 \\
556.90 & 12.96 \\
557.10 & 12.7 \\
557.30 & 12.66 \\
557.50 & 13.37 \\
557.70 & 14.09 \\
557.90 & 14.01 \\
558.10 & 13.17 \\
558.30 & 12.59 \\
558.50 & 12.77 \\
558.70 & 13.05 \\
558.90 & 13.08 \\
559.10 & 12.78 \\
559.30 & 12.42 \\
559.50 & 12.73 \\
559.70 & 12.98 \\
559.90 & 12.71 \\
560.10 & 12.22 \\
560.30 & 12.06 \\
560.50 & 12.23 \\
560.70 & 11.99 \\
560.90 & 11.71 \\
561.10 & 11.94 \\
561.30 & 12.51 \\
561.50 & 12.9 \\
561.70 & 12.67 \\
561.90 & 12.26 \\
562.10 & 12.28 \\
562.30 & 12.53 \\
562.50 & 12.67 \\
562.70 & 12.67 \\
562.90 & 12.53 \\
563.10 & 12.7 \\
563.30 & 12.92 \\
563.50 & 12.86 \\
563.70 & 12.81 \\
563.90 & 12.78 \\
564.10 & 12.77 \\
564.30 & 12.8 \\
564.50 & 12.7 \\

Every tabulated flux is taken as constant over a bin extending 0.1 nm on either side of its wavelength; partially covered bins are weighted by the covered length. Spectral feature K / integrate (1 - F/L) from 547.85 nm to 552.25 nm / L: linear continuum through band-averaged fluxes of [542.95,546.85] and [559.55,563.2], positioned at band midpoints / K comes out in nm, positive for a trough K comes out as 0.29 nm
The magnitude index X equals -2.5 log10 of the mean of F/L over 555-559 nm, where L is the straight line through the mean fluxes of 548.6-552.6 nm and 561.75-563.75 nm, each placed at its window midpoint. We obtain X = 0.06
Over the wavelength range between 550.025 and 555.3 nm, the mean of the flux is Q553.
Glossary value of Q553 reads 14.9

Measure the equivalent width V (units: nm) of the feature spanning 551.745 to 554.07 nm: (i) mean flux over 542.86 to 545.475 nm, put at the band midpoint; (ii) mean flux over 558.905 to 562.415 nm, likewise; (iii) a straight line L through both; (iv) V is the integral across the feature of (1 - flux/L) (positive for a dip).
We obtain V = 0.10 nm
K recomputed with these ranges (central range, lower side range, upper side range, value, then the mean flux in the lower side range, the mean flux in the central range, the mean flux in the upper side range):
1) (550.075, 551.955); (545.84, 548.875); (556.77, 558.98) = 0.079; 17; 15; 13.1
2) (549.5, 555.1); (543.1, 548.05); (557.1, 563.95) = 0.277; 18.4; 15.1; 12.7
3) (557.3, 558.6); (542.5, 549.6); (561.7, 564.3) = 0.099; 18.4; 13.3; 12.7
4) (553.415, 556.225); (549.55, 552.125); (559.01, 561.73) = 0.030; 15.3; 13.9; 12.4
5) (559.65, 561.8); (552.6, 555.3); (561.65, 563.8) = 0.119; 14.6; 12.3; 12.6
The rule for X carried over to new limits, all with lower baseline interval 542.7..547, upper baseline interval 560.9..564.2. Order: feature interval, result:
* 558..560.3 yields 0.09 mag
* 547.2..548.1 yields 0.08 mag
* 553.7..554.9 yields 0.11 mag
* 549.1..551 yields 0.11 mag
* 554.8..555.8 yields 0.12 mag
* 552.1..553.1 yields 0.04 mag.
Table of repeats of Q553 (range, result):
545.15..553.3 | 16.3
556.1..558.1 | 13.3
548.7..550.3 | 16.2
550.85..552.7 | 15.4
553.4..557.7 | 13.7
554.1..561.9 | 13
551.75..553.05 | 15.5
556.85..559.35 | 13.1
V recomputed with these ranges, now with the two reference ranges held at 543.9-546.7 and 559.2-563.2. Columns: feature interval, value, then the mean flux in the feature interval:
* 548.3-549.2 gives 0.03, 16.6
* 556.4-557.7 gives 0.08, 13.1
